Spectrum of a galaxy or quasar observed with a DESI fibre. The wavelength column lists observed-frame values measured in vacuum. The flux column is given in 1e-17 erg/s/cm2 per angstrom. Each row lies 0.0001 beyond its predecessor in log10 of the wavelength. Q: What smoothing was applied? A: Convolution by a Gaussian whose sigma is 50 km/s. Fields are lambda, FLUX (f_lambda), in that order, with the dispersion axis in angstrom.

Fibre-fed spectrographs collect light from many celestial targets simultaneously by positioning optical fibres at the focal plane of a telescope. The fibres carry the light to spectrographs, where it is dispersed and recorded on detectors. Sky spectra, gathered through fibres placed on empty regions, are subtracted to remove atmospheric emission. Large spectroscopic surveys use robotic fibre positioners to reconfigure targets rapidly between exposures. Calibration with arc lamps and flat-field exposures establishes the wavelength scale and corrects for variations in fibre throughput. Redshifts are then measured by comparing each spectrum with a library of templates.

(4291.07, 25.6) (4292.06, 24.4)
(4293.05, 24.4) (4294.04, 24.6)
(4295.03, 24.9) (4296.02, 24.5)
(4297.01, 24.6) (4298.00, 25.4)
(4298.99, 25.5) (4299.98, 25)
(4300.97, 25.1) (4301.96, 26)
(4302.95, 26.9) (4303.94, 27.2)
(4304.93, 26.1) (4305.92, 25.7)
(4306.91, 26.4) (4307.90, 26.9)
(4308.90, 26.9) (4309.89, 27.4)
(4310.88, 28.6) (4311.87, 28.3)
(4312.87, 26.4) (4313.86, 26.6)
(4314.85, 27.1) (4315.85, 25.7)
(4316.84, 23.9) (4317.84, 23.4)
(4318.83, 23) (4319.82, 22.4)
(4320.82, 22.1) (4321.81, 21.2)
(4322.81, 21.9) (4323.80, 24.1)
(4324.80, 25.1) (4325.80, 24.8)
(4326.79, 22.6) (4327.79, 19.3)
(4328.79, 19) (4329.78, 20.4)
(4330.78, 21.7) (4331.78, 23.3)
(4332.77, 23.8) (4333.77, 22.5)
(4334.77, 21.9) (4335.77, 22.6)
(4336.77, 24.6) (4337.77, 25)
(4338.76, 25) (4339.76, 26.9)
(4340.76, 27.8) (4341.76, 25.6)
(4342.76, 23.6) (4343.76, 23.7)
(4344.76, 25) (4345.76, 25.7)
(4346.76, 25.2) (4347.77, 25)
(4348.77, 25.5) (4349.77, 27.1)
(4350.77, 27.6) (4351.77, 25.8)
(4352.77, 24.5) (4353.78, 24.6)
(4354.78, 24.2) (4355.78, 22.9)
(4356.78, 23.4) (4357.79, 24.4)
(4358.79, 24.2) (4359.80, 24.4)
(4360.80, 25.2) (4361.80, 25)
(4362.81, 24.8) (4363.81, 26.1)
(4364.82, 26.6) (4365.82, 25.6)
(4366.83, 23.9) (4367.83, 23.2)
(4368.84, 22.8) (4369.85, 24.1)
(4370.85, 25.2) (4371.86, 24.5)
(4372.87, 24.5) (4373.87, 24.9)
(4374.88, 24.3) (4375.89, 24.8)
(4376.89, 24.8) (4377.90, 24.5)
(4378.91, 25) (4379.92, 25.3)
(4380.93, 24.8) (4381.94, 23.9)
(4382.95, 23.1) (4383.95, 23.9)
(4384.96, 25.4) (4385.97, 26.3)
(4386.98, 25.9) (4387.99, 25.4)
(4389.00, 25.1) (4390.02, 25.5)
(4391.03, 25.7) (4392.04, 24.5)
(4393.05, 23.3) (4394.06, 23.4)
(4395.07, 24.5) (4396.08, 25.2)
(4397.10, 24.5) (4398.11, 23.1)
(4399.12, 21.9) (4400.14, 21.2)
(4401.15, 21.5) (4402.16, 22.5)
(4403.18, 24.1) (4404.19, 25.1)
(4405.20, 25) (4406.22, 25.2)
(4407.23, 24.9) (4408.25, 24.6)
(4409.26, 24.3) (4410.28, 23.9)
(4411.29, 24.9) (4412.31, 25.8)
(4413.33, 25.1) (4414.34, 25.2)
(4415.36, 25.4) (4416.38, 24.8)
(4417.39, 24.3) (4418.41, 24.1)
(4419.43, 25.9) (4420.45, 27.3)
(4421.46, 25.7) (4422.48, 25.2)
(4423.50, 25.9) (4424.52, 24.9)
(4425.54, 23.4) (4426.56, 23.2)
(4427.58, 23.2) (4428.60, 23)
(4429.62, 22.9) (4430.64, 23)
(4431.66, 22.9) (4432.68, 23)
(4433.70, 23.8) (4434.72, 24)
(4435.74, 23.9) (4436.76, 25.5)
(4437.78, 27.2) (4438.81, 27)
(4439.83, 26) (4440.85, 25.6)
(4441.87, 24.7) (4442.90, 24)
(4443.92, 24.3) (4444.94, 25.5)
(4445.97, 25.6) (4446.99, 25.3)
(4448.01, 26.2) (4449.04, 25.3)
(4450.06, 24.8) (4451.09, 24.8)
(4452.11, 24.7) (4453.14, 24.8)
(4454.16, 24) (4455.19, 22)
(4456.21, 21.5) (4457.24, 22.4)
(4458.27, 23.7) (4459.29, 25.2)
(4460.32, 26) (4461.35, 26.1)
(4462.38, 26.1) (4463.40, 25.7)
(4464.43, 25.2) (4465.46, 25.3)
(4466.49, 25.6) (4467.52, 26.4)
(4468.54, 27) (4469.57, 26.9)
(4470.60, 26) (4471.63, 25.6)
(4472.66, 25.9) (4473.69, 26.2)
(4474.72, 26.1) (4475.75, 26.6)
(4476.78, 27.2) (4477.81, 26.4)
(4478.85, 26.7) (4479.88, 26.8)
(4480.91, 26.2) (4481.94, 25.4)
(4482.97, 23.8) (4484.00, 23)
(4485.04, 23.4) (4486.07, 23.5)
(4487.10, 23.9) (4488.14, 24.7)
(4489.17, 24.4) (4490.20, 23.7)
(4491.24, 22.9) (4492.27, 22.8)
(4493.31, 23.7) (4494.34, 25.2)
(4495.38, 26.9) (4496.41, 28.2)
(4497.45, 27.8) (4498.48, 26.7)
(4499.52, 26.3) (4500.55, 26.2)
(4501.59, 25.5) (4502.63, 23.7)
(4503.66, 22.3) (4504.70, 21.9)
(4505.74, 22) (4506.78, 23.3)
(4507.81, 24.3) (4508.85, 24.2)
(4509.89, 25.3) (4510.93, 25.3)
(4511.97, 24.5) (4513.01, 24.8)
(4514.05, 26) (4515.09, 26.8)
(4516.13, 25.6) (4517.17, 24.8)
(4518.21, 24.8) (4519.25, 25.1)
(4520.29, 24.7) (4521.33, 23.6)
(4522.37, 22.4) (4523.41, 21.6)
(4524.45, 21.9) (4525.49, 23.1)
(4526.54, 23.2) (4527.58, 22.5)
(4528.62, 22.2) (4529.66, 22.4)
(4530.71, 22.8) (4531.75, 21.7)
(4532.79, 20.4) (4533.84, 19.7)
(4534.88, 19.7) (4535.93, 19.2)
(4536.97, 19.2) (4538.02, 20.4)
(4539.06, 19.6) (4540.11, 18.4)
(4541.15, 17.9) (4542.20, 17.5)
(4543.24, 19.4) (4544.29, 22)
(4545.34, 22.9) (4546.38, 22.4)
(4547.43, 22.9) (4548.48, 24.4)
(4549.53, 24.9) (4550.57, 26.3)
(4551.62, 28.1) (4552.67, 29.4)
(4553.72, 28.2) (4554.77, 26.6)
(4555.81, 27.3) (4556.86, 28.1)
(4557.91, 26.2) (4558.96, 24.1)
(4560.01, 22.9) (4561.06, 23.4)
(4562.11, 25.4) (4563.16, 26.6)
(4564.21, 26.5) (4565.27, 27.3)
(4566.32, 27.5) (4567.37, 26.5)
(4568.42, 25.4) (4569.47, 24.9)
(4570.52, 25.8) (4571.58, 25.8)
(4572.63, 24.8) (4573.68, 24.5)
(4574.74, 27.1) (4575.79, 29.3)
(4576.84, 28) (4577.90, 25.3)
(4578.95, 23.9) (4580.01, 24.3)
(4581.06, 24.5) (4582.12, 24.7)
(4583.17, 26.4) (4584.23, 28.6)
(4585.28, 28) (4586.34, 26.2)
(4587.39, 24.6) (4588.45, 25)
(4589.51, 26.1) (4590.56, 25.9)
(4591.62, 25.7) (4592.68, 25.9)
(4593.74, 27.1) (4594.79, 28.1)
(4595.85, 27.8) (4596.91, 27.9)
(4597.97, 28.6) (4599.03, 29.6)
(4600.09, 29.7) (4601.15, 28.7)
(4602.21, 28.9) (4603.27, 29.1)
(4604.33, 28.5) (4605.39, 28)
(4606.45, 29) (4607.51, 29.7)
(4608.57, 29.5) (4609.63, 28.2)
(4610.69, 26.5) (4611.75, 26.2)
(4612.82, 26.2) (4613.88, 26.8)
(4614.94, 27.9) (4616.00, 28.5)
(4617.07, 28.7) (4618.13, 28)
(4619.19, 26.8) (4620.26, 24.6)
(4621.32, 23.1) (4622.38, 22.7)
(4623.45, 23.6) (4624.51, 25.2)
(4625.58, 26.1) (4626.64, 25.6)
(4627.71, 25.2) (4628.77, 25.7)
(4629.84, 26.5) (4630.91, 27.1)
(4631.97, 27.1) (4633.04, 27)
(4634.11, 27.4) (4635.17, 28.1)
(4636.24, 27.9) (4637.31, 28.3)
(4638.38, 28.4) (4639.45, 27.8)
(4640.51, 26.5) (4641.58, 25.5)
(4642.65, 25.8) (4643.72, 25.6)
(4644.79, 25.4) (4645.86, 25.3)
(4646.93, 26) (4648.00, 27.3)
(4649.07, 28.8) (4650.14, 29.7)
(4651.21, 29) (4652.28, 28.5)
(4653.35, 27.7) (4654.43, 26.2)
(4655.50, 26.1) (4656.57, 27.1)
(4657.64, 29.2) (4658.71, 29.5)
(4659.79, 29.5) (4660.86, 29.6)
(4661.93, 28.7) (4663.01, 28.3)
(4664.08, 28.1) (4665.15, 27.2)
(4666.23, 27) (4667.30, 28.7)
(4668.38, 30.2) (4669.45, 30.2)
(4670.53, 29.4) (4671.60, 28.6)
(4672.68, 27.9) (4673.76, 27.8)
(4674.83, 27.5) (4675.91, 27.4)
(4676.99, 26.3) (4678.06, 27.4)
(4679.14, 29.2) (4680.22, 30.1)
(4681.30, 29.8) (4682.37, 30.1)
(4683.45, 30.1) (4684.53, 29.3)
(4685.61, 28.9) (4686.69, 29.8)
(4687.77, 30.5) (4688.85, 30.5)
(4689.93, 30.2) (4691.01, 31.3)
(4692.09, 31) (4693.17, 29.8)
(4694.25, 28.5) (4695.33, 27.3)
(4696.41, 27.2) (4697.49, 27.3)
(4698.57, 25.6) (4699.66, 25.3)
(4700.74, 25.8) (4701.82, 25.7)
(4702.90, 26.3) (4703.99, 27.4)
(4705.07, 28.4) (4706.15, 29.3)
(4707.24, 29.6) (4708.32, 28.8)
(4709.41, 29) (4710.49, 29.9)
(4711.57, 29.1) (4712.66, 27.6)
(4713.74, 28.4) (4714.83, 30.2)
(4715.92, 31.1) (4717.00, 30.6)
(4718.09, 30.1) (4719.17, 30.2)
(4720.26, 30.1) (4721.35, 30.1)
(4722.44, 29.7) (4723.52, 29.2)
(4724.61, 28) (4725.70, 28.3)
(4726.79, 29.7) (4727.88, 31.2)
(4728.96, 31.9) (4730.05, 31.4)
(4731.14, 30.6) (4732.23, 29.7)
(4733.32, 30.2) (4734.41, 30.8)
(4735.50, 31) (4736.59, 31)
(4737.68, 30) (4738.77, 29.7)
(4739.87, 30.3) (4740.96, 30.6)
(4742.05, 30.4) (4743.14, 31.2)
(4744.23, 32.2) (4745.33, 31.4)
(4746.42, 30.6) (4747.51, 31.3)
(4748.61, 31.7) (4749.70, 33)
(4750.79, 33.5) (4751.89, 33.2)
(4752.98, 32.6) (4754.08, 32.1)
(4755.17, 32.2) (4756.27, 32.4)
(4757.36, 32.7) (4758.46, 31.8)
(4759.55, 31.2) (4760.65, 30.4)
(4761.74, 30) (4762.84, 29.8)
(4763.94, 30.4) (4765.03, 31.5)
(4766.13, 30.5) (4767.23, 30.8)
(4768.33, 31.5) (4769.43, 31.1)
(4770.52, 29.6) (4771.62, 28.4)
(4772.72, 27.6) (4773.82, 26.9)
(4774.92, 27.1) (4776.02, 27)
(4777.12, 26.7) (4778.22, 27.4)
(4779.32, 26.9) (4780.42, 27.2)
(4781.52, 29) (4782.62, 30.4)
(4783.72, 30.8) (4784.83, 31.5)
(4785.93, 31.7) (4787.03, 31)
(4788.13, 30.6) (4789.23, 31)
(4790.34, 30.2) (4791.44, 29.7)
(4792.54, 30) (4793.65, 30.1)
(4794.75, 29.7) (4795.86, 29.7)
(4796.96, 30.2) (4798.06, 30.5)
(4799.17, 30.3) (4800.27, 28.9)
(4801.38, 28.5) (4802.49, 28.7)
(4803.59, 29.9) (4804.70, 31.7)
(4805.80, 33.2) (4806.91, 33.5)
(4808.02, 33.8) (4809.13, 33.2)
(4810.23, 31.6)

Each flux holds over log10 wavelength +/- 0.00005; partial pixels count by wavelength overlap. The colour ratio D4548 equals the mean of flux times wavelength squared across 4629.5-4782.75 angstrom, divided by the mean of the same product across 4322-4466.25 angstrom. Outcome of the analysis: 1.37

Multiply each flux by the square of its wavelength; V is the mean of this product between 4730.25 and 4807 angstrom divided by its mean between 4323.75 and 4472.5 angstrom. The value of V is 1.45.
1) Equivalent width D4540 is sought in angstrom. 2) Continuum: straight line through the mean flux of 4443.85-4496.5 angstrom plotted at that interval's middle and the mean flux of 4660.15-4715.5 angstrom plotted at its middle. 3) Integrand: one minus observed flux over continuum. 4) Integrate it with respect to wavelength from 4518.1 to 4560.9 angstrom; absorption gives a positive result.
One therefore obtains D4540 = 5.4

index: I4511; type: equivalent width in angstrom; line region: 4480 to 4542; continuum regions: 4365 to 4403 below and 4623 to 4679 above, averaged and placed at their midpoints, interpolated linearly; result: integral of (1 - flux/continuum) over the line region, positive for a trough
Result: 5.5 angstrom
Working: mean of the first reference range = 24.3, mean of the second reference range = 27.4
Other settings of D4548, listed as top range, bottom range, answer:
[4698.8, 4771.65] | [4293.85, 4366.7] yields 1.46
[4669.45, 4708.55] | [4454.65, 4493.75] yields 1.25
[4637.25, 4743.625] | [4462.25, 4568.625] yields 1.28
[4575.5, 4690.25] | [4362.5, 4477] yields 1.22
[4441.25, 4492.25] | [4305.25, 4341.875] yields 1.10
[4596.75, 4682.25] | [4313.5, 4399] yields 1.29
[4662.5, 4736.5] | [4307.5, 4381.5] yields 1.39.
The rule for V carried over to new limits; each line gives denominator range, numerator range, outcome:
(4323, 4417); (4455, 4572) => 1.07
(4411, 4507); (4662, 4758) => 1.33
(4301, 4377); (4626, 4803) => 1.40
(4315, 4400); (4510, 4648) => 1.16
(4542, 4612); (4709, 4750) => 1.23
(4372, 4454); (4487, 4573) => 1.03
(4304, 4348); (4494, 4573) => 1.08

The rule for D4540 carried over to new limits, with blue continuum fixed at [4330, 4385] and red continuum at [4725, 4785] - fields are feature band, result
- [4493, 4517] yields 1.5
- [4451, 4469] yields 0.9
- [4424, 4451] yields 1.3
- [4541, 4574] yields 3.1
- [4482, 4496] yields 1.3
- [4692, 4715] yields 1.3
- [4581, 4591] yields 0.7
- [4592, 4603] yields 0.0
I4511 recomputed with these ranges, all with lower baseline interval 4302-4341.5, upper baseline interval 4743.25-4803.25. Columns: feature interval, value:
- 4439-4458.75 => 1.2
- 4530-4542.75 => 3.5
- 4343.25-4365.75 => -0.1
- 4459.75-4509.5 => 2.6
